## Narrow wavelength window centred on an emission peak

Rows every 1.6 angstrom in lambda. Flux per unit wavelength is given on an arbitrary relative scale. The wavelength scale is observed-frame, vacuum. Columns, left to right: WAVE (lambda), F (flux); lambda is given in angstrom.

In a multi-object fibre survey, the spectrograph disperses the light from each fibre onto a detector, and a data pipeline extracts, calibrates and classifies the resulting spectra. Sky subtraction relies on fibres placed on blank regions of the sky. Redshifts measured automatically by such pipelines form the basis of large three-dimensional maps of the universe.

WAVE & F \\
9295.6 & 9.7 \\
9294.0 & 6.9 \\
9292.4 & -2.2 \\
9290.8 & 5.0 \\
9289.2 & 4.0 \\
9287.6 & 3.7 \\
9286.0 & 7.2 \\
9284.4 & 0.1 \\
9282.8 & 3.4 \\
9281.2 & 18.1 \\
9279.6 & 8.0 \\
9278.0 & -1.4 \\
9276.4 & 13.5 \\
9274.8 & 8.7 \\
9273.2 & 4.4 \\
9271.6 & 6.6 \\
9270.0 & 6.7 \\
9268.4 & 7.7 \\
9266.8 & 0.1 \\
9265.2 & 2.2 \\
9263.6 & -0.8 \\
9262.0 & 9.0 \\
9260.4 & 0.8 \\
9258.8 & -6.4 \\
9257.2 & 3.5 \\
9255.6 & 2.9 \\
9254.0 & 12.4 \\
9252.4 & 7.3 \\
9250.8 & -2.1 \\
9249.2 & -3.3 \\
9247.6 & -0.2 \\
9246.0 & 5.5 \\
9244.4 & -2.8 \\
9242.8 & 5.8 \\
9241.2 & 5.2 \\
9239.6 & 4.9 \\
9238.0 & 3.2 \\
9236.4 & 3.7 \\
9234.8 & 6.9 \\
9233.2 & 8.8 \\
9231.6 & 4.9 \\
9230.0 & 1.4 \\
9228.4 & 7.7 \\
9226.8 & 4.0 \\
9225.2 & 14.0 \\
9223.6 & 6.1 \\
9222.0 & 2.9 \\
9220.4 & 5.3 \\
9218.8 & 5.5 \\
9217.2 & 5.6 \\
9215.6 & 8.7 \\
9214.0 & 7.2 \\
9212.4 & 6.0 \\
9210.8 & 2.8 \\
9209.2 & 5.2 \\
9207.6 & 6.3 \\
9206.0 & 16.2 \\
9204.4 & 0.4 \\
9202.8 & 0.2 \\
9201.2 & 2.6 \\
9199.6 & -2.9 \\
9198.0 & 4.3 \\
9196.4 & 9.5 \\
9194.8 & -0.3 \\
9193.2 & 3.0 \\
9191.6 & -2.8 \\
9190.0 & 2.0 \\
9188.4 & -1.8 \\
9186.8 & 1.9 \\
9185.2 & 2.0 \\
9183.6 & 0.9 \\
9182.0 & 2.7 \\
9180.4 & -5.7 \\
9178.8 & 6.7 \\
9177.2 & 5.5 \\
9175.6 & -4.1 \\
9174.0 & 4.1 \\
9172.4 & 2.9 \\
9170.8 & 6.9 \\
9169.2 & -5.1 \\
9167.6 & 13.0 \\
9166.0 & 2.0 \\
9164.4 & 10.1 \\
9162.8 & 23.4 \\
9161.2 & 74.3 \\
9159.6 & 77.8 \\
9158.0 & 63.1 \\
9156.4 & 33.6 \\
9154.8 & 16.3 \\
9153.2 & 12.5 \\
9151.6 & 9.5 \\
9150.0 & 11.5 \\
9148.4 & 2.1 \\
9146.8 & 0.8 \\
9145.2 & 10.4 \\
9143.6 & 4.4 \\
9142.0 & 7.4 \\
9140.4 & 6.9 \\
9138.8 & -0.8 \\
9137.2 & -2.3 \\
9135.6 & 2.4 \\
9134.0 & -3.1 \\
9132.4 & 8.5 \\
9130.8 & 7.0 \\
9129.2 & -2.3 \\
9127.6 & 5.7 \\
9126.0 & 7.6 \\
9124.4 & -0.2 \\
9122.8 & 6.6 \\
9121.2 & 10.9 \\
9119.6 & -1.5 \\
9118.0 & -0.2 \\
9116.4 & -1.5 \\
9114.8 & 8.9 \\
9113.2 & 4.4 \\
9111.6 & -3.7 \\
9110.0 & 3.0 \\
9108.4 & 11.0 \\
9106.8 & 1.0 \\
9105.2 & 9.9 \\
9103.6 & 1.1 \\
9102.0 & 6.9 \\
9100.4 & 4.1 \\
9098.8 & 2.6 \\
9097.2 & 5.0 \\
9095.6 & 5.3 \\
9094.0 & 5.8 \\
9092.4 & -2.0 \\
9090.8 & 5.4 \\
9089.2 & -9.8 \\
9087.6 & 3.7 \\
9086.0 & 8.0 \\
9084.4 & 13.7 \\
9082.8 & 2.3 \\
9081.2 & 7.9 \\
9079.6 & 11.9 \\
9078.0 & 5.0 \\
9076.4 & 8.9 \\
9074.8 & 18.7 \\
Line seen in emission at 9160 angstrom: [O III] 5007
